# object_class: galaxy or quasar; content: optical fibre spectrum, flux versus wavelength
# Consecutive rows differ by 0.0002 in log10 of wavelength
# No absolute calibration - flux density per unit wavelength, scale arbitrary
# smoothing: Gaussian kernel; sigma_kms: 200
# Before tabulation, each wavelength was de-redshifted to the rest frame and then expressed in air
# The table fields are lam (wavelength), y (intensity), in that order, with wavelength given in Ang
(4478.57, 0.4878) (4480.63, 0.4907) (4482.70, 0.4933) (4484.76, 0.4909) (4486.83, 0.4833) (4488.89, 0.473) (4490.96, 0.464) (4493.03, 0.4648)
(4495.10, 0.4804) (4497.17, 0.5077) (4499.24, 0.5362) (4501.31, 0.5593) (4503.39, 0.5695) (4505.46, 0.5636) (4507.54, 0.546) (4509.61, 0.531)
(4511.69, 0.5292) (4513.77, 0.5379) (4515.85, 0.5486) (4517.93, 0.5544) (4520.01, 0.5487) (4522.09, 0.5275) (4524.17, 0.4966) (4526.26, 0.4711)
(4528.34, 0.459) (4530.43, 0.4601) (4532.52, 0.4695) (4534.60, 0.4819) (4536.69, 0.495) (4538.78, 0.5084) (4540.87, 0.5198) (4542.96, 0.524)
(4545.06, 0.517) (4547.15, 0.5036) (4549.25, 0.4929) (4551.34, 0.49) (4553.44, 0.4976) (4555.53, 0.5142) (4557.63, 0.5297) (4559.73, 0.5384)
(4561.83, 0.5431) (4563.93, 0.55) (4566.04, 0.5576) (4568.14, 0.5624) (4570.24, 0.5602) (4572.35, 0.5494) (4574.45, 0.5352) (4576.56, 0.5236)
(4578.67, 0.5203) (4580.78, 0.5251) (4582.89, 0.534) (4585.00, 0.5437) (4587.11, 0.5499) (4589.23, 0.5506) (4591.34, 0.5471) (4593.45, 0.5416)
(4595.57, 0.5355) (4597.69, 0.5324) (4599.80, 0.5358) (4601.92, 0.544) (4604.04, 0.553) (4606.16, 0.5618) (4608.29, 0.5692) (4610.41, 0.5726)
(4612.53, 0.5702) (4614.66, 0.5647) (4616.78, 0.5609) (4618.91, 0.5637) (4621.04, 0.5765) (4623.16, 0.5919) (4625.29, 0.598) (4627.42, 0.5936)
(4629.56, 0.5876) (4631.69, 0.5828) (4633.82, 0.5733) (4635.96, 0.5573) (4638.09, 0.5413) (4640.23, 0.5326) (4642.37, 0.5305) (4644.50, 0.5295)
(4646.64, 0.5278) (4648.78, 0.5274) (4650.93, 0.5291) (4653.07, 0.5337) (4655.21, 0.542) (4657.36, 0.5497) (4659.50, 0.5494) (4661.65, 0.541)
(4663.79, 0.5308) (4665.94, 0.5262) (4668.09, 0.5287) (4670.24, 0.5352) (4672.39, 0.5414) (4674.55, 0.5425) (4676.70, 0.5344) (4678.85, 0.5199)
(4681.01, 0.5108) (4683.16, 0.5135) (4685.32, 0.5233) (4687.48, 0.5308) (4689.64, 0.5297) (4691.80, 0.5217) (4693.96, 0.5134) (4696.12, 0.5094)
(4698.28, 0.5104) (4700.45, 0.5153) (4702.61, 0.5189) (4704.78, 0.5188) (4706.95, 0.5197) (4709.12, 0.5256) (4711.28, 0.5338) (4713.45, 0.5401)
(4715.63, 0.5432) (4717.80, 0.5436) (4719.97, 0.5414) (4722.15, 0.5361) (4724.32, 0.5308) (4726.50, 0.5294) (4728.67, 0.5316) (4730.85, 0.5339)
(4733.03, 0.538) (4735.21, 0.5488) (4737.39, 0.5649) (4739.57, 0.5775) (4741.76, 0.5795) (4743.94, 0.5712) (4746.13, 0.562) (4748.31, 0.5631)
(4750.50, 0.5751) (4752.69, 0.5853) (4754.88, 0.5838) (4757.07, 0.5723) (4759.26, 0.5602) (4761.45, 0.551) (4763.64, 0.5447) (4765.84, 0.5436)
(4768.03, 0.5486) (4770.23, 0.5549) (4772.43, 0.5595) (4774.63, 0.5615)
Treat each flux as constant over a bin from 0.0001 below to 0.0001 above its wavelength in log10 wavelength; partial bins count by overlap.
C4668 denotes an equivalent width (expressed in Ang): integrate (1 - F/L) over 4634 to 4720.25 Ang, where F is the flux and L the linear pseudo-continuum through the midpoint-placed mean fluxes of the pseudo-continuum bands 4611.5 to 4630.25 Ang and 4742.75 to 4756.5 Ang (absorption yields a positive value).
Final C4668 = 6.81 Ang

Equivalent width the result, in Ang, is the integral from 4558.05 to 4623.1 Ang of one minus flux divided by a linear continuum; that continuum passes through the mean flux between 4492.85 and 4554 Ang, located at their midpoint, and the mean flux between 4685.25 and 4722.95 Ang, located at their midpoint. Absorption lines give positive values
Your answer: -3.9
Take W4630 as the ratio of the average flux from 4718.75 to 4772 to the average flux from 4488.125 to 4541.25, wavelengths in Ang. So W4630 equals 1.09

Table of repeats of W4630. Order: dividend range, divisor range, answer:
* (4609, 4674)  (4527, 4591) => 1.06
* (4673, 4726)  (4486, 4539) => 1.03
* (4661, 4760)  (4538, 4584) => 1.02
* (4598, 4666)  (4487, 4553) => 1.09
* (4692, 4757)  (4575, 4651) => 0.98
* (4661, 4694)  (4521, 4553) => 1.07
